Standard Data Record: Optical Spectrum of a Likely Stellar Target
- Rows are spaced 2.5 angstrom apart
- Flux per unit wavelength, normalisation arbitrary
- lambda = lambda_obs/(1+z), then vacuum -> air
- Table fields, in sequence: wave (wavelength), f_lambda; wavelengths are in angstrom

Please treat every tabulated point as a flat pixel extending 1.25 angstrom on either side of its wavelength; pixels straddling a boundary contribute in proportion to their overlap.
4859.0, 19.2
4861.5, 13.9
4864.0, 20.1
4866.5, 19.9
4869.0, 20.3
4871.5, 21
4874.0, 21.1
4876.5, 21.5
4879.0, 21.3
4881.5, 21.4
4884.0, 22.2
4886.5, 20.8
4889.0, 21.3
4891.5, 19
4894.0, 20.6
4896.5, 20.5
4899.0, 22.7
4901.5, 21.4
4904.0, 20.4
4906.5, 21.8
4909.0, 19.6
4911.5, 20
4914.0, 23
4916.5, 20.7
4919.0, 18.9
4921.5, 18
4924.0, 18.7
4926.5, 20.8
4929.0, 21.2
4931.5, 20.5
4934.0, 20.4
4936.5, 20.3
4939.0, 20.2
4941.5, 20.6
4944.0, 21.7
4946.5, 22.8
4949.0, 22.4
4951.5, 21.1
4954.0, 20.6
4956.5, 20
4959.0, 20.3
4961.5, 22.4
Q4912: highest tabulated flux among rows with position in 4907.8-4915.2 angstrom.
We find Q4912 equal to 23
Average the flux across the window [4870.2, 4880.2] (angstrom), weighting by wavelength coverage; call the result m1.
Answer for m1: 21.2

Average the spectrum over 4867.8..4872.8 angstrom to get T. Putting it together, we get 20.7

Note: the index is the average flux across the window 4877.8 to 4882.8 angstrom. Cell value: 21.4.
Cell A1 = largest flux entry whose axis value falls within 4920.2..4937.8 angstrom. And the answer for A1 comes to 21.2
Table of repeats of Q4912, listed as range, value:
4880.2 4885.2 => 22.2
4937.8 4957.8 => 22.8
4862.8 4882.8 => 21.5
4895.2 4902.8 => 22.7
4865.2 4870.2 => 20.3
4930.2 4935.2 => 20.5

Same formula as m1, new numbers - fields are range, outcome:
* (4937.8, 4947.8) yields 21.3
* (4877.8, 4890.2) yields 21.4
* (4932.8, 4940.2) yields 20.3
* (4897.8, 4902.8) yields 22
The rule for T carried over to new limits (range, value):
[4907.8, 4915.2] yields 20.9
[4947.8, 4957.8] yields 21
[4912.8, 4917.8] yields 21.8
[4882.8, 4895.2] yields 20.8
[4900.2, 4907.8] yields 21.2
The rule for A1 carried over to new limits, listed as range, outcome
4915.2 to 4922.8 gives 20.7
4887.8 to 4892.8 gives 21.3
